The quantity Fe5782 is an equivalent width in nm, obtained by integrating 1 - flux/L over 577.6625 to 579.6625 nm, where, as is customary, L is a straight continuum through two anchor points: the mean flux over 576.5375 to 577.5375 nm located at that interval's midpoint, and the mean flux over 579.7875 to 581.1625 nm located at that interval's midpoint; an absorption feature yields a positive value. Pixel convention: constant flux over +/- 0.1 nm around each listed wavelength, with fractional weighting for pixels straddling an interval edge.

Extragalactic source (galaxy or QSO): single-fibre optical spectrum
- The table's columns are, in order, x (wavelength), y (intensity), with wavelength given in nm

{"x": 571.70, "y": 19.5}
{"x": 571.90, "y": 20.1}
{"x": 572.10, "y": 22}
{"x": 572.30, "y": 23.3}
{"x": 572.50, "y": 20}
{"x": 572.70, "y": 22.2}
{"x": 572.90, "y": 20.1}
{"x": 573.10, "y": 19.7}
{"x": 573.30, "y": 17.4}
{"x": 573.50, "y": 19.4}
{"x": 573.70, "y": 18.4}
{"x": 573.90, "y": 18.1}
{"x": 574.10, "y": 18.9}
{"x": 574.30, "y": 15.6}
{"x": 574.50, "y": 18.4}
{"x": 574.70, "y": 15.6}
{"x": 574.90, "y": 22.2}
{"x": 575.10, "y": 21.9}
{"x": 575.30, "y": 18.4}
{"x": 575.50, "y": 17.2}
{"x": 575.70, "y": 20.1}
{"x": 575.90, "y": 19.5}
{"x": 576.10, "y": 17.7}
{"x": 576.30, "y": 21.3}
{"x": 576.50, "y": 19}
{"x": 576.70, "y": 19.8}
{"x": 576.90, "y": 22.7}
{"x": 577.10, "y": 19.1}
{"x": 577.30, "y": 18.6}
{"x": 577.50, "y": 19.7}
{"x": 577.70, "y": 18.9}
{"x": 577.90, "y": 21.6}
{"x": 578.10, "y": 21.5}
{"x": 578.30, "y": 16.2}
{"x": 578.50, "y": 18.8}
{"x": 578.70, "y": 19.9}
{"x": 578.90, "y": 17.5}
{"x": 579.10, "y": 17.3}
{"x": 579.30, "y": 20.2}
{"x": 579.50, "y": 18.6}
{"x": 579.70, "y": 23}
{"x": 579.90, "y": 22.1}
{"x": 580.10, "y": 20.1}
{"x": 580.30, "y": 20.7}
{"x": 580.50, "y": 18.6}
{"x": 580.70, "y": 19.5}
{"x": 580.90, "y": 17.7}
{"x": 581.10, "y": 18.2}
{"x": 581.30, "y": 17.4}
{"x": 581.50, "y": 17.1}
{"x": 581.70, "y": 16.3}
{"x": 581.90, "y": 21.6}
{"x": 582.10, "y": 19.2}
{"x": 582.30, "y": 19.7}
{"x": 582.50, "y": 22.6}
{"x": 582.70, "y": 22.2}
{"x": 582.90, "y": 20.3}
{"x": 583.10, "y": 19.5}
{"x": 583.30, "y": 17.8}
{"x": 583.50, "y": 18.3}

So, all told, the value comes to 0.06 nm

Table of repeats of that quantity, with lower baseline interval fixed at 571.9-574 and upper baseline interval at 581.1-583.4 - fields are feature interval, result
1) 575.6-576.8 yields 0.015 nm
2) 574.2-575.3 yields 0.067 nm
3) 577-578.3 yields 0.006 nm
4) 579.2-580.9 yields -0.057 nm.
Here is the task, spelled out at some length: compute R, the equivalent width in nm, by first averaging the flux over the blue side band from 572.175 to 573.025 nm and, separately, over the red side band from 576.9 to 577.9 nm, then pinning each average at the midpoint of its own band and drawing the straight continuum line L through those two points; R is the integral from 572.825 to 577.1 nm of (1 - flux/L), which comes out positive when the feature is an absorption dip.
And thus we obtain 0.294 nm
